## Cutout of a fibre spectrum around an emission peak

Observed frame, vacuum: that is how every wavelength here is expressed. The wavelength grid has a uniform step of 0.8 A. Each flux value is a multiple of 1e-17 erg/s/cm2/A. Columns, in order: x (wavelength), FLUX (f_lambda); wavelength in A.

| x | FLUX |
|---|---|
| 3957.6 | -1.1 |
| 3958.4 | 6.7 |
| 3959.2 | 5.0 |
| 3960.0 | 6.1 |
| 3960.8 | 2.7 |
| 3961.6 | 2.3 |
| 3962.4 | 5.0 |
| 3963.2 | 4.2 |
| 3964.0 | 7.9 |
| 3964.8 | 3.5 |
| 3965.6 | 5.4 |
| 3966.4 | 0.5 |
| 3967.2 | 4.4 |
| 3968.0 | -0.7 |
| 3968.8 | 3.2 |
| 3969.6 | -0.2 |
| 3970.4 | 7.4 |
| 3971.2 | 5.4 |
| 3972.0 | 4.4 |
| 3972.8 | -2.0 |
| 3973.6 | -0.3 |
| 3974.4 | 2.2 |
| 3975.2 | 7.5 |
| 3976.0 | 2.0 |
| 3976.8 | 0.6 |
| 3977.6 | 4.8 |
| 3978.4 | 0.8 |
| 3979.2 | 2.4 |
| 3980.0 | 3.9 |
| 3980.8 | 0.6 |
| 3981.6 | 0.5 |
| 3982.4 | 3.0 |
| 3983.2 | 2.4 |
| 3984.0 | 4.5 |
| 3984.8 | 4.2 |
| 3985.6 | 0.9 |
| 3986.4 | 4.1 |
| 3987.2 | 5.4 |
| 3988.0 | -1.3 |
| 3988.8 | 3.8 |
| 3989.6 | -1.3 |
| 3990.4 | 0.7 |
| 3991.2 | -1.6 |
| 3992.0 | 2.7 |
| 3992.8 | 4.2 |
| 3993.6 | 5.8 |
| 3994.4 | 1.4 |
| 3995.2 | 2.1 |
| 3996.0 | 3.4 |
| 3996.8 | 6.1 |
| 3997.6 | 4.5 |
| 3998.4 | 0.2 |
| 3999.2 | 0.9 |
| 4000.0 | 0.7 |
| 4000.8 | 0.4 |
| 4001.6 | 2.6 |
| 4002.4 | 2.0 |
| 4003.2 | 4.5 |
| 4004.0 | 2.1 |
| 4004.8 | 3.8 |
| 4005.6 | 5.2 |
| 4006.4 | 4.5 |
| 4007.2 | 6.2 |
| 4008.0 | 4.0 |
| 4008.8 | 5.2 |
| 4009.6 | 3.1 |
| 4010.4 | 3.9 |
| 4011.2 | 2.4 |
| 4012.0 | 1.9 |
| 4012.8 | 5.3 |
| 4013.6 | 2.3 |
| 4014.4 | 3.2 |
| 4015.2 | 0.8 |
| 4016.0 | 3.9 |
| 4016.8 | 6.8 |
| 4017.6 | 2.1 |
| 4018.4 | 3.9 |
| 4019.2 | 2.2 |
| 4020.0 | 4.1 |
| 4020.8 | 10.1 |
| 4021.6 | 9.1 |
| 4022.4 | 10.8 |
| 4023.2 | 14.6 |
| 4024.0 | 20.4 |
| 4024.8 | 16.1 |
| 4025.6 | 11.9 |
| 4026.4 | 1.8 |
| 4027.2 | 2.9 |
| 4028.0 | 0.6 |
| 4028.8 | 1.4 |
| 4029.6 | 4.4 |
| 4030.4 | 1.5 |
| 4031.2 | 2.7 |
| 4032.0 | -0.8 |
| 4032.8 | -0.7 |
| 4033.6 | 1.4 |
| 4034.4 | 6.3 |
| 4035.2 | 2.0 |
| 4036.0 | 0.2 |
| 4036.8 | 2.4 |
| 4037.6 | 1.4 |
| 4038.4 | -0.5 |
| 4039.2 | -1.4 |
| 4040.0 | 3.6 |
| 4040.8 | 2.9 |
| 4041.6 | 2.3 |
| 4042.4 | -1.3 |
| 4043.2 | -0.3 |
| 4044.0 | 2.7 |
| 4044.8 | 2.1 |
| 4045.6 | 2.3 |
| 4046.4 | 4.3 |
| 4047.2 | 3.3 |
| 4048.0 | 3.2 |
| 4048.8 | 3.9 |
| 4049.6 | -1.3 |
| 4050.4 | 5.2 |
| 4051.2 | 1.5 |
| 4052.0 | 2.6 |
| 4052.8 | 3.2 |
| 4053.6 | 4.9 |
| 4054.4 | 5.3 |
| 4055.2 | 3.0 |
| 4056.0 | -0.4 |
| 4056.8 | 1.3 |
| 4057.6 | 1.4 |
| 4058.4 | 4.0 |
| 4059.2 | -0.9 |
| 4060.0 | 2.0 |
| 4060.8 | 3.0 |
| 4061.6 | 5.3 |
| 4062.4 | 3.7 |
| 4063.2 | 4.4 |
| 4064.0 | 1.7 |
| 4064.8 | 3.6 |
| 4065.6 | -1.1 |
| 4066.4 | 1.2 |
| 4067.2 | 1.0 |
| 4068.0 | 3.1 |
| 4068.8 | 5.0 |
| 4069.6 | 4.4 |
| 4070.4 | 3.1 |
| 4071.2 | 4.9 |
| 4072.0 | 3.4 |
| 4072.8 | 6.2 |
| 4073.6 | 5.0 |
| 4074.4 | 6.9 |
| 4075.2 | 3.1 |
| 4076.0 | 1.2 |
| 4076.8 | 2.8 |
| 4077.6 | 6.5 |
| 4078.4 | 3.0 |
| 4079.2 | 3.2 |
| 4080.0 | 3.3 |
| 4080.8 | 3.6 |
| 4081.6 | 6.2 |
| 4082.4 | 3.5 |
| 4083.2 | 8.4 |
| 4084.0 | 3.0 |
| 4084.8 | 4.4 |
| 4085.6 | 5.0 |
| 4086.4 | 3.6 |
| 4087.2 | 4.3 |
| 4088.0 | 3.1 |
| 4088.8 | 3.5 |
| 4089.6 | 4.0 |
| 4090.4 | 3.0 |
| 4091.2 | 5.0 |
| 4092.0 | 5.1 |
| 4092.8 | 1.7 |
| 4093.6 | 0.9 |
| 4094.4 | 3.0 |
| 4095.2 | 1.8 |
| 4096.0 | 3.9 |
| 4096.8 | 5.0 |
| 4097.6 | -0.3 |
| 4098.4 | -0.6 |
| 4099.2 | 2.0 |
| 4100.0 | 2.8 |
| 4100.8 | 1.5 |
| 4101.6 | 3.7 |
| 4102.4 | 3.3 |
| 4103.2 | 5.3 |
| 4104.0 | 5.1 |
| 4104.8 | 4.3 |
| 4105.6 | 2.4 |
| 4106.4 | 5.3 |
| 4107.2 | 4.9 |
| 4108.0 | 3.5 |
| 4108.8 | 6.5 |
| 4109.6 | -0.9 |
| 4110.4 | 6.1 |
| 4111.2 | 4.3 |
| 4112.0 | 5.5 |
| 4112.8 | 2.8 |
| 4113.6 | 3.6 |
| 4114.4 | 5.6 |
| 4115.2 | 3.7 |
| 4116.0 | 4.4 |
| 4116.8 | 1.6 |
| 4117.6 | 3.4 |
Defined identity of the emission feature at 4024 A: [O II]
